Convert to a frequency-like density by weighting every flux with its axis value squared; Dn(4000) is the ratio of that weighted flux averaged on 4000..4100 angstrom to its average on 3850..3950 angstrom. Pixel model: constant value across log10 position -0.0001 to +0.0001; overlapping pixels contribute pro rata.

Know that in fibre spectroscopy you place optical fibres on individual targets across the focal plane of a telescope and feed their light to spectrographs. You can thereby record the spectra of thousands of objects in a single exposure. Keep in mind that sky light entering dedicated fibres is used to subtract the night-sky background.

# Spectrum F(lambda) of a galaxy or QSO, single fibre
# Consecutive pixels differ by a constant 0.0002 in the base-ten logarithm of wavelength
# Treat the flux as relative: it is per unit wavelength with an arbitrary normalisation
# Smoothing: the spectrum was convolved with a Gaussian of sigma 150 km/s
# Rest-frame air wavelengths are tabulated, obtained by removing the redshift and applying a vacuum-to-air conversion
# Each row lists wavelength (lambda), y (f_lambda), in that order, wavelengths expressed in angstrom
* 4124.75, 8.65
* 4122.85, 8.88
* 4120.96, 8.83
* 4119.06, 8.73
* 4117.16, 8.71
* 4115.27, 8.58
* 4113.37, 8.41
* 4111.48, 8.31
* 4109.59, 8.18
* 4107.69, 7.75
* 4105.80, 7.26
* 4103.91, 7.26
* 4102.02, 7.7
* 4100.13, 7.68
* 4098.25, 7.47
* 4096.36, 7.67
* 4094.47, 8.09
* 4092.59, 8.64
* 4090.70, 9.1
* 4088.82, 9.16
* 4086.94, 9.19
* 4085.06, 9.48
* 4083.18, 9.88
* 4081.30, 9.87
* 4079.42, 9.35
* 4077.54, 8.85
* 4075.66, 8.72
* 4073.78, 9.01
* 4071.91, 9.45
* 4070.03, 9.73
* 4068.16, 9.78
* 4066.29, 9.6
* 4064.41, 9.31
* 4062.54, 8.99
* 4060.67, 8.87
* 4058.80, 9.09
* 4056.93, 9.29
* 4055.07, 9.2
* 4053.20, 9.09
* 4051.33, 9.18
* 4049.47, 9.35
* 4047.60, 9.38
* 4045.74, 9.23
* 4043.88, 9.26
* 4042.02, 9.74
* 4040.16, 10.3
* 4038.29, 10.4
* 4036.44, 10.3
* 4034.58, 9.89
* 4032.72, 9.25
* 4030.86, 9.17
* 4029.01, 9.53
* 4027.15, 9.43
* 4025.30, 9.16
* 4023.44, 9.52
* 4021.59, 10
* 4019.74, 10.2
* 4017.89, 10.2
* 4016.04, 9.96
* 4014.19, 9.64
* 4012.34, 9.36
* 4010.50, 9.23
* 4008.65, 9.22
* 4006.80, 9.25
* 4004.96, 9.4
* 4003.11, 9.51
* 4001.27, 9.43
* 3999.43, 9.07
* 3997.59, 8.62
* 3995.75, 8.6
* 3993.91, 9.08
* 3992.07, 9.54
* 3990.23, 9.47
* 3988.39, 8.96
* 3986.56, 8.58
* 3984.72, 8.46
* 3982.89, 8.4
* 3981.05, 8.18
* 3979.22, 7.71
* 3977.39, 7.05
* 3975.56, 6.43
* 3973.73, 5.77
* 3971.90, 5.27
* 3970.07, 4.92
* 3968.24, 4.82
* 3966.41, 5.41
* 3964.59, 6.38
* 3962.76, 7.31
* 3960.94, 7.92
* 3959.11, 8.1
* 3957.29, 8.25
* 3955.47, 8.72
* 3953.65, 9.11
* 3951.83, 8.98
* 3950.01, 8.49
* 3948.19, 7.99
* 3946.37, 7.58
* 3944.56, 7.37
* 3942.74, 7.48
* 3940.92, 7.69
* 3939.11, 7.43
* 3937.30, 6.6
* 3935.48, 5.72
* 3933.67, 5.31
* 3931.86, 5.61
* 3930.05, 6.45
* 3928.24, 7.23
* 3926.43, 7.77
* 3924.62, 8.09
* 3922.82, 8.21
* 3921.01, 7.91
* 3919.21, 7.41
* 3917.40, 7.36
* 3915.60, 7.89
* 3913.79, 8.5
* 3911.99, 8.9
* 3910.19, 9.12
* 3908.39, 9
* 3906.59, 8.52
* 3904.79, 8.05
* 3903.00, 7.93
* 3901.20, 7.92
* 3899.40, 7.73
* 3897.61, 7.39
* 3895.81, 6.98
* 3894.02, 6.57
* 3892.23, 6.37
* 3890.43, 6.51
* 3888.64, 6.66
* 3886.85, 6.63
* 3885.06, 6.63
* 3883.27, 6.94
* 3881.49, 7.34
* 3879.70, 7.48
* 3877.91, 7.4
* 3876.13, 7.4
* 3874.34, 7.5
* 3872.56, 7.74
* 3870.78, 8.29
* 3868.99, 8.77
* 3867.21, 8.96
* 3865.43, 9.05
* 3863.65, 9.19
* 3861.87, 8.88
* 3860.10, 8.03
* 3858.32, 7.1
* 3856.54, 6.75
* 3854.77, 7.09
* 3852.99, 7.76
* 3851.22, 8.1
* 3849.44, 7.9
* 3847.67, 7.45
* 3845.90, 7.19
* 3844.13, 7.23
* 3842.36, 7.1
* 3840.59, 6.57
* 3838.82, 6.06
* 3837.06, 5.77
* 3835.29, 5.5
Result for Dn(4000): 1.33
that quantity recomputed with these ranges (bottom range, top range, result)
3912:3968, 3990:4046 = 1.33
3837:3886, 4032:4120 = 1.32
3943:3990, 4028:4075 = 1.32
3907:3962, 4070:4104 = 1.22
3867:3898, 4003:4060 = 1.42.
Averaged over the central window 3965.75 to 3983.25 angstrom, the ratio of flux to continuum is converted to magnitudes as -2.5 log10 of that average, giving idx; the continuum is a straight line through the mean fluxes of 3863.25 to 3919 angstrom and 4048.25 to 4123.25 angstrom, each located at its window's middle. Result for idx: 0.28 mag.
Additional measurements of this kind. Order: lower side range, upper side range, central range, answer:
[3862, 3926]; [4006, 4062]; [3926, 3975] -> 0.21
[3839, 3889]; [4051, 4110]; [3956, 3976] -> 0.25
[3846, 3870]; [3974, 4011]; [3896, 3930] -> 0.04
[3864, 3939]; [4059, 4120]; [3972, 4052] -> -0.11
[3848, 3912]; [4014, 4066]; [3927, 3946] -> 0.24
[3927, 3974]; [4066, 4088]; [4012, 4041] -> -0.16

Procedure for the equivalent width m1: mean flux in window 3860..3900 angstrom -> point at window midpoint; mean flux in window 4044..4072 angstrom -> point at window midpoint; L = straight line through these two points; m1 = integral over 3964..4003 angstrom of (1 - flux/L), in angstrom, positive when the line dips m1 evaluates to 4.2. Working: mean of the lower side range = 7.57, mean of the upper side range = 9.3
